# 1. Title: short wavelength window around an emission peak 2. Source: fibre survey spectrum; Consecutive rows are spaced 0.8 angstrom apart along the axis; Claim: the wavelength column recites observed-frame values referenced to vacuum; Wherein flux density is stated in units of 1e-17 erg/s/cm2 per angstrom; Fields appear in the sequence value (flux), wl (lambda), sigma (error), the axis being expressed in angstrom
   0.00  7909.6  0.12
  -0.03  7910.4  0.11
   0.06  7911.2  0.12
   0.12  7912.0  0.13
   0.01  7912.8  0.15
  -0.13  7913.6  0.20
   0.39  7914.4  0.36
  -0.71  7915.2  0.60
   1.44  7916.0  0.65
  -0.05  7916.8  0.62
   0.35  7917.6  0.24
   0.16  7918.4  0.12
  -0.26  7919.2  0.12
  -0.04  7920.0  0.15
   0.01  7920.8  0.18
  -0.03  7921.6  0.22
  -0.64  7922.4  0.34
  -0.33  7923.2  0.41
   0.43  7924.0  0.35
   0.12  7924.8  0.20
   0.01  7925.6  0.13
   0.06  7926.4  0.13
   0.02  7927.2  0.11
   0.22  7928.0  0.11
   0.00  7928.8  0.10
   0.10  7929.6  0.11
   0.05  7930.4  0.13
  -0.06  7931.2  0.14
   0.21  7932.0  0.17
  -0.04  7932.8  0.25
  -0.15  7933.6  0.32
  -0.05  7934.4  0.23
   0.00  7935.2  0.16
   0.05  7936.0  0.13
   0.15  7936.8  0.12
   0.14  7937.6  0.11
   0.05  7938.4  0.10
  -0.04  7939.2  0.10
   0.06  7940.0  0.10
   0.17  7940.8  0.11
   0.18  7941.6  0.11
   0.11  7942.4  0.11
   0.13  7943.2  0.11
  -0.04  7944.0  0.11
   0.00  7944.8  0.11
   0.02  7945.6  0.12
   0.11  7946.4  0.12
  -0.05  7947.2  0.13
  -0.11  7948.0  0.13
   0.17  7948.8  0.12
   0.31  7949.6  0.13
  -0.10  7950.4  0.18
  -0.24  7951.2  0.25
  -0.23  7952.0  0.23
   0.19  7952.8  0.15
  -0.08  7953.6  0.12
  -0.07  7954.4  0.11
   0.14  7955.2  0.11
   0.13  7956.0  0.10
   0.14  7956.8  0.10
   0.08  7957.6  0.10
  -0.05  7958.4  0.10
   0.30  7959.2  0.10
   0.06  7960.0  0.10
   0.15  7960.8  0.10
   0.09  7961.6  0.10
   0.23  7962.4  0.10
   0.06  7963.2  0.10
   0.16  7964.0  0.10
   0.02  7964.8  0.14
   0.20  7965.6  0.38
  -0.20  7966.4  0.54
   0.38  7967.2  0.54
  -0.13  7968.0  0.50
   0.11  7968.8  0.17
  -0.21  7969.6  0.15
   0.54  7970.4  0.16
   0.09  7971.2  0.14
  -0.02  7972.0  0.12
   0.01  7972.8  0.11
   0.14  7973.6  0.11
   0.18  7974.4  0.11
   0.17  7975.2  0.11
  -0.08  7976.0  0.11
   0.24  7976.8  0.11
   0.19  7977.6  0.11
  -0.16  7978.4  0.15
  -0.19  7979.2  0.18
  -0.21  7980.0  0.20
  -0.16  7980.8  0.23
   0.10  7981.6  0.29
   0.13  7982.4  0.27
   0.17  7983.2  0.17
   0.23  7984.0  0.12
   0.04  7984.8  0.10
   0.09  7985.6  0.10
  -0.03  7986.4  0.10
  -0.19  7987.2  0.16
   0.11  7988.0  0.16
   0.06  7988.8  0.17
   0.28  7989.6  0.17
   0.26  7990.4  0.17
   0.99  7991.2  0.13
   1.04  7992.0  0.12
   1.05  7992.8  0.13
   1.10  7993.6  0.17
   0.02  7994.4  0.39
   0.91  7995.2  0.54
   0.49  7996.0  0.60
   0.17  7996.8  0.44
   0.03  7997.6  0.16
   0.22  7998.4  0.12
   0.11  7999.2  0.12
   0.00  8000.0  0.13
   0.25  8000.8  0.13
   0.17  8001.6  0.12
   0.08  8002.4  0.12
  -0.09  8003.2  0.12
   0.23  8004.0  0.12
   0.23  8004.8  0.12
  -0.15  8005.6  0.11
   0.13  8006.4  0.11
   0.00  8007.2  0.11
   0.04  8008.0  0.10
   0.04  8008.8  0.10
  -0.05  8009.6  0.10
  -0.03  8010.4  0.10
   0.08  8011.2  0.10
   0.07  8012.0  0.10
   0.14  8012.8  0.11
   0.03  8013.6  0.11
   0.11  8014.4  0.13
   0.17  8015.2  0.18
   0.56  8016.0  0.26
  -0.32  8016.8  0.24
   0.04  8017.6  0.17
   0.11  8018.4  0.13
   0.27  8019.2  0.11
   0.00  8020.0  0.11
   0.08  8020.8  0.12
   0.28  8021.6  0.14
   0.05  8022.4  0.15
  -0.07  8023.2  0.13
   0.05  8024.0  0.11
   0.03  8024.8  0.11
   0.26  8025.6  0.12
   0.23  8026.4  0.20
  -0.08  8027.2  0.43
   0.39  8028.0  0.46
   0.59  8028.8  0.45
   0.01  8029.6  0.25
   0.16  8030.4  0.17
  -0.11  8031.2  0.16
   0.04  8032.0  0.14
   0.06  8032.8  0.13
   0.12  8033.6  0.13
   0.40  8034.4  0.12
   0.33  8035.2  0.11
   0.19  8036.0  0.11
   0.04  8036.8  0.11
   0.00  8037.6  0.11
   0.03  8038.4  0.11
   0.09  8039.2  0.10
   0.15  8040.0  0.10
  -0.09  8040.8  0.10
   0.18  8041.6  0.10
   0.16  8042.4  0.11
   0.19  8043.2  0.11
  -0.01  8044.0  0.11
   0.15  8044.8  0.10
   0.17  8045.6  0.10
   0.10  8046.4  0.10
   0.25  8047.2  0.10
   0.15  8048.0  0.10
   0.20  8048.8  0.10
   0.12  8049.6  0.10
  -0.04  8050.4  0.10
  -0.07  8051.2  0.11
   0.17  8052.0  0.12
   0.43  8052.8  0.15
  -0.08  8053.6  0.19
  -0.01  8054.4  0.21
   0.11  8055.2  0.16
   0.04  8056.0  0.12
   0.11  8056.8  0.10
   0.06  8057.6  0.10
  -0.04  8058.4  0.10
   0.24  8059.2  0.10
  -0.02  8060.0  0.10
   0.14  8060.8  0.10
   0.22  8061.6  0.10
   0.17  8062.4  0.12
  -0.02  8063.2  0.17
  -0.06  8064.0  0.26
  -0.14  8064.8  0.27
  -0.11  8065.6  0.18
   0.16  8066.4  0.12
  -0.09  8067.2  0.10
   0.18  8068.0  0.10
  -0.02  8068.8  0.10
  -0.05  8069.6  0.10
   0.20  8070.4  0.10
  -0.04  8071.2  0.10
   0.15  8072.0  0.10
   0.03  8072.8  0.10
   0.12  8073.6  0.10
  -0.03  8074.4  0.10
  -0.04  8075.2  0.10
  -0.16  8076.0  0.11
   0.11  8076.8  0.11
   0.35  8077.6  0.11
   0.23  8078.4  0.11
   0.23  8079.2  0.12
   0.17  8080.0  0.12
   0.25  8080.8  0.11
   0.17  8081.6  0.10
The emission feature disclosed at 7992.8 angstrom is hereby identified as H-gamma 4340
